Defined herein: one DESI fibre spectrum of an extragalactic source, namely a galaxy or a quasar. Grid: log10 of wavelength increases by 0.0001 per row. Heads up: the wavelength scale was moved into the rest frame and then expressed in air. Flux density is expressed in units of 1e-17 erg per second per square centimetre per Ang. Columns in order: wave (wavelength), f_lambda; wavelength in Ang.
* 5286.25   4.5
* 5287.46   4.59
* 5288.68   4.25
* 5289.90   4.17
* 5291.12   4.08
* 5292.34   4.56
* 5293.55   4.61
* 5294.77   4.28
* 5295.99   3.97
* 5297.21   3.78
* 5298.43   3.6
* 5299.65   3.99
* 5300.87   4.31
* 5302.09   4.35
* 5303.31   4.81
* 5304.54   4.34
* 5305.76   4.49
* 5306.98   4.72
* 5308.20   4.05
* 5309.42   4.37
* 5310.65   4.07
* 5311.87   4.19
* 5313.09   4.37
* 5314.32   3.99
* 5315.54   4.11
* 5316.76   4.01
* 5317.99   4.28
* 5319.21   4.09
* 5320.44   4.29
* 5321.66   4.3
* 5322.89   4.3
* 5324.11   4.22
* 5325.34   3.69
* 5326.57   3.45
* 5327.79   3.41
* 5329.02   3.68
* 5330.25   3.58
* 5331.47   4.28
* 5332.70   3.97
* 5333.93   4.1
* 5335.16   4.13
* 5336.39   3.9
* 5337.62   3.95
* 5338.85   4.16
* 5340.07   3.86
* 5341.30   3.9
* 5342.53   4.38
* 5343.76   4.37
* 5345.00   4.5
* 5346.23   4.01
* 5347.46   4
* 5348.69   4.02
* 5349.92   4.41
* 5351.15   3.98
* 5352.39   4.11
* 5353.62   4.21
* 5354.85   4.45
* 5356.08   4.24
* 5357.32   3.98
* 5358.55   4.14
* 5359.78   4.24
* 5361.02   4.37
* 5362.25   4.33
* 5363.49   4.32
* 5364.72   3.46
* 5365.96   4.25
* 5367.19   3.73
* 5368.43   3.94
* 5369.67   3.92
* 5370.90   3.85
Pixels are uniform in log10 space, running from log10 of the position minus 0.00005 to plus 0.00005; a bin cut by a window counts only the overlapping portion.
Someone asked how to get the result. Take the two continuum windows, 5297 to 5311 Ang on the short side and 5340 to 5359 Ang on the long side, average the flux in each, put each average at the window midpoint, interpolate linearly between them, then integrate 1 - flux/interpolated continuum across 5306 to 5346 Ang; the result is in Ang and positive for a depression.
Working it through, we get 1.2 Ang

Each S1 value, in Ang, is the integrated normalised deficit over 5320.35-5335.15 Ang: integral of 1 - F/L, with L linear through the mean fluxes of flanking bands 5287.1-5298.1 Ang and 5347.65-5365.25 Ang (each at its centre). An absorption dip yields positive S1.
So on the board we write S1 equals 0.9 Ang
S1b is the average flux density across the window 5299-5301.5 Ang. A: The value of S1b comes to 4.14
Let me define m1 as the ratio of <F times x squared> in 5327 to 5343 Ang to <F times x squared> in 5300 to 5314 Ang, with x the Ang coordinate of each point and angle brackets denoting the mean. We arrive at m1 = 0.9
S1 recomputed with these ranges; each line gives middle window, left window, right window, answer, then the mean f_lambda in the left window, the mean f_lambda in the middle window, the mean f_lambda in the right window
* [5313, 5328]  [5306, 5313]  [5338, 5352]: 0.7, 4.3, 4.04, 4.14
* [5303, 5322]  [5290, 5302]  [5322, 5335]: -1.2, 4.14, 4.27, 3.89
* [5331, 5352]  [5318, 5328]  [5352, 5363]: 0.1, 4.01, 4.11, 4.23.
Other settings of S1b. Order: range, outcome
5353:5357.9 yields 4.22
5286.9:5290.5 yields 4.33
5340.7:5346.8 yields 4.23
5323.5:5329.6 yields 3.69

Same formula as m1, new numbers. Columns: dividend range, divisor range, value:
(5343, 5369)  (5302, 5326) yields 0.99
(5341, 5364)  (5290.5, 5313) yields 1.01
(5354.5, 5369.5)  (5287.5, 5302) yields 1.01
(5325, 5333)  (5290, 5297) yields 0.88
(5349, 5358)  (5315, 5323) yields 1.01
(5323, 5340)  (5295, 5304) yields 0.96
